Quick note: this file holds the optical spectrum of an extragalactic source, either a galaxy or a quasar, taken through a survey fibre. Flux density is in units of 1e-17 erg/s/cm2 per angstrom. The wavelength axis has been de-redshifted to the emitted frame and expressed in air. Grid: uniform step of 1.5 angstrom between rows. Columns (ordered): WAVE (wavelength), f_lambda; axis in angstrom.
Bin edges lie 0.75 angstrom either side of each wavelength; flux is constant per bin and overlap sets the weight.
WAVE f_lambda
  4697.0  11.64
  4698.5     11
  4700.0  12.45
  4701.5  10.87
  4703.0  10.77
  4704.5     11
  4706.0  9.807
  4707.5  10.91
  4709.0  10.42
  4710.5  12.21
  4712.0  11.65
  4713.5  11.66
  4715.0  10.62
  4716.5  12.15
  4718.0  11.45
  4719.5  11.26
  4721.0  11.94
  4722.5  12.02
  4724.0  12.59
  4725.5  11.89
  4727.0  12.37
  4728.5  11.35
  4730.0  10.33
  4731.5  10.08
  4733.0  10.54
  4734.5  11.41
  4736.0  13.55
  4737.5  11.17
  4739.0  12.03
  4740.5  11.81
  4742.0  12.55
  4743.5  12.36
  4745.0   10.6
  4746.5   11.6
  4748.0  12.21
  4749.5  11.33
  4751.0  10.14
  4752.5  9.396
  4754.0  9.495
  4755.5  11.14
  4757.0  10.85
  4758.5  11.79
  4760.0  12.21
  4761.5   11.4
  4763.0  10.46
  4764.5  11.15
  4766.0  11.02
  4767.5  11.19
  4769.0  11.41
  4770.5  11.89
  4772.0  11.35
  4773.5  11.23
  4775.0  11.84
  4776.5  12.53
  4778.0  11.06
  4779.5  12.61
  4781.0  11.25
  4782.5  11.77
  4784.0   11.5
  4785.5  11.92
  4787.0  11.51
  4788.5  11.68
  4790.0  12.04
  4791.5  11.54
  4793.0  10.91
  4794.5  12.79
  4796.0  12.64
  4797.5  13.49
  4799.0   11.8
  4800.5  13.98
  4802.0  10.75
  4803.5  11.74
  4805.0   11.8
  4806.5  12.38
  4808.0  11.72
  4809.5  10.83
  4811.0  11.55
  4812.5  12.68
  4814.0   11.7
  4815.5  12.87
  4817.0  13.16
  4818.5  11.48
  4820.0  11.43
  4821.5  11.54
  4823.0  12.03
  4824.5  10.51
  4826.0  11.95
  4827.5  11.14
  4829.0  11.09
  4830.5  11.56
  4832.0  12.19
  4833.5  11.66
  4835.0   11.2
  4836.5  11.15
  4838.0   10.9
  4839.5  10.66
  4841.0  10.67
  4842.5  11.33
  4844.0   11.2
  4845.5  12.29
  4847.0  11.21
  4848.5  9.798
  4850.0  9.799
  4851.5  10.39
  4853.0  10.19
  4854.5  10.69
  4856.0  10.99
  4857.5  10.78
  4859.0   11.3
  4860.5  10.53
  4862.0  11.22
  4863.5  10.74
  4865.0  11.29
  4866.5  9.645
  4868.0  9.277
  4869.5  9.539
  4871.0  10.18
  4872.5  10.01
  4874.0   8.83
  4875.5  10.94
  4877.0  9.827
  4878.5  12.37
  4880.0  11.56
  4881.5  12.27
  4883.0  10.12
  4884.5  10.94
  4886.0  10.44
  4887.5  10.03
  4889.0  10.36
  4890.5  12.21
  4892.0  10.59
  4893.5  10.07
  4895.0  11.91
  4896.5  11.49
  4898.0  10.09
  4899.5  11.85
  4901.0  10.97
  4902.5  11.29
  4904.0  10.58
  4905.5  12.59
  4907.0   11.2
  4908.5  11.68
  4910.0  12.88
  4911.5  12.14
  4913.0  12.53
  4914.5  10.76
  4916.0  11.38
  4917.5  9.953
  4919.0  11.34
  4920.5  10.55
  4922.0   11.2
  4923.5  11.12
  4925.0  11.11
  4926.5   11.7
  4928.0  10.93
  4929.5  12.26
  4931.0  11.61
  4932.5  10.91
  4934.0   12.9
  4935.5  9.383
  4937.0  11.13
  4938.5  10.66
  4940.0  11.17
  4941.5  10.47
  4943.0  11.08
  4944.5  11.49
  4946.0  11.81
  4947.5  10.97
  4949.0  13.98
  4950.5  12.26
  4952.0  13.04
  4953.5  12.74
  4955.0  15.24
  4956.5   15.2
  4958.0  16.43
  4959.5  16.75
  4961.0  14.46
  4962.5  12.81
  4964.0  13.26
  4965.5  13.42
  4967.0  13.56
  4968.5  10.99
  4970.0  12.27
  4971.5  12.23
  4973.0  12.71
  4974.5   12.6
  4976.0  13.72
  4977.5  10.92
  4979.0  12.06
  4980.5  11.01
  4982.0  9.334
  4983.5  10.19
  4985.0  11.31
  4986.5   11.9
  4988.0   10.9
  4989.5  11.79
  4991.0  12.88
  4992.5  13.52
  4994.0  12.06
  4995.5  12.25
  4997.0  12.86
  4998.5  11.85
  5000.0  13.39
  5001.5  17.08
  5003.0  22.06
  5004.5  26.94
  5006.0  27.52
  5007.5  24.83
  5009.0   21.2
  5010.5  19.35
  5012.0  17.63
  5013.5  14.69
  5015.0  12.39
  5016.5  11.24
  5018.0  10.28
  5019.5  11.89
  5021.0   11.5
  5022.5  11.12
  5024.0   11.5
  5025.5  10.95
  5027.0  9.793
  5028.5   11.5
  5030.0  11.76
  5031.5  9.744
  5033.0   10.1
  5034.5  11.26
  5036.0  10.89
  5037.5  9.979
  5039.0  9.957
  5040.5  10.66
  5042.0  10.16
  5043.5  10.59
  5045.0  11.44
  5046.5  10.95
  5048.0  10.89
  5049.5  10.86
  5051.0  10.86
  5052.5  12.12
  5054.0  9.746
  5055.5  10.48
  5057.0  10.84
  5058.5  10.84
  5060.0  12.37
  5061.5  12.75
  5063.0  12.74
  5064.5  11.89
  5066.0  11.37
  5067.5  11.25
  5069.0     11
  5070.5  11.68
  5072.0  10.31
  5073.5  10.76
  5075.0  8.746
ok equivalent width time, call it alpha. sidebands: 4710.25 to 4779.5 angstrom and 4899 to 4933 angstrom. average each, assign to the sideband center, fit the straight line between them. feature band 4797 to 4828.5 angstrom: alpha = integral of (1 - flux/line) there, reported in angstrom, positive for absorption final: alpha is -1.3 angstrom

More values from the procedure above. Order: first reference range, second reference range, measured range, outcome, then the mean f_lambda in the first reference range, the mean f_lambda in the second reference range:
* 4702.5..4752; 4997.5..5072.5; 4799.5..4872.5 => 4.6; 11.4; 13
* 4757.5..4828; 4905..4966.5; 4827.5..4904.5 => 7.3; 11.8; 12.2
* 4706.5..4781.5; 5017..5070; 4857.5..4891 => 1.9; 11.4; 11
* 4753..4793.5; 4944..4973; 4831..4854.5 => 2.2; 11.4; 13.3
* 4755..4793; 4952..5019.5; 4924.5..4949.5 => 4.2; 11.5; 14.3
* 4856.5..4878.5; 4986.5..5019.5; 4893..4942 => 4.3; 10.4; 15.8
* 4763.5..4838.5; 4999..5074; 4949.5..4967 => -2.2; 11.7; 12.9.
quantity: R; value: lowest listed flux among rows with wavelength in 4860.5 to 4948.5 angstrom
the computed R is 8.83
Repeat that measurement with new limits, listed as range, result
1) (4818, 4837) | 10.51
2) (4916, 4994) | 9.334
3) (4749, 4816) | 9.396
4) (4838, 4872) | 9.277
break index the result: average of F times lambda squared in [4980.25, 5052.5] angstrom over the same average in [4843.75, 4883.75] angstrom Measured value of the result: 1.31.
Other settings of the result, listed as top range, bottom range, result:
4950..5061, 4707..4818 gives 1.23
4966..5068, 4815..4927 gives 1.22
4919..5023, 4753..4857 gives 1.24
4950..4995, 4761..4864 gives 1.18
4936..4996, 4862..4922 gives 1.17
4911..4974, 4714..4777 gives 1.16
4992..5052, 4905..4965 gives 1.15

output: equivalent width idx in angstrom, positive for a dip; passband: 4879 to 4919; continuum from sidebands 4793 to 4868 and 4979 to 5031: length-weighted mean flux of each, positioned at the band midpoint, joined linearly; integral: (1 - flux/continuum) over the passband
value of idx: 3.93 angstrom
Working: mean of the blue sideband 11.4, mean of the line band 11.2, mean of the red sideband 14.1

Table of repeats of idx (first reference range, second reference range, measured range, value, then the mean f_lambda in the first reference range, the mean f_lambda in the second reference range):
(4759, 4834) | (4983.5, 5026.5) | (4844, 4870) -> 4.19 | 11.8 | 14.8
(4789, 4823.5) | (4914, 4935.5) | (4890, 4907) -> 0.25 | 12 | 11.2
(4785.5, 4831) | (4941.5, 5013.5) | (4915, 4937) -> 3.78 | 11.9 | 14.2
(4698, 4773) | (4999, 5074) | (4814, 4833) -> 0.10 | 11.3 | 12.9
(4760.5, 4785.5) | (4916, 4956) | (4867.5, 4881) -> 1.43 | 11.5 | 11.6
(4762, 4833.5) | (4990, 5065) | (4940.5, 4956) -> 0.39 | 11.8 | 13.1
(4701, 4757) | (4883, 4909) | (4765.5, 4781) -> -0.50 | 11.3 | 11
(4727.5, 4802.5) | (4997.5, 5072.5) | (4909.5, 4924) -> 1.15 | 11.5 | 13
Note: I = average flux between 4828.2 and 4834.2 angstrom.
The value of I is 11.6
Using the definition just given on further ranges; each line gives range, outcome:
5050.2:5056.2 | 10.8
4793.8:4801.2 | 12.9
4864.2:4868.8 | 10.1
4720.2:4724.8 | 12.2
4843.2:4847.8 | 11.5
